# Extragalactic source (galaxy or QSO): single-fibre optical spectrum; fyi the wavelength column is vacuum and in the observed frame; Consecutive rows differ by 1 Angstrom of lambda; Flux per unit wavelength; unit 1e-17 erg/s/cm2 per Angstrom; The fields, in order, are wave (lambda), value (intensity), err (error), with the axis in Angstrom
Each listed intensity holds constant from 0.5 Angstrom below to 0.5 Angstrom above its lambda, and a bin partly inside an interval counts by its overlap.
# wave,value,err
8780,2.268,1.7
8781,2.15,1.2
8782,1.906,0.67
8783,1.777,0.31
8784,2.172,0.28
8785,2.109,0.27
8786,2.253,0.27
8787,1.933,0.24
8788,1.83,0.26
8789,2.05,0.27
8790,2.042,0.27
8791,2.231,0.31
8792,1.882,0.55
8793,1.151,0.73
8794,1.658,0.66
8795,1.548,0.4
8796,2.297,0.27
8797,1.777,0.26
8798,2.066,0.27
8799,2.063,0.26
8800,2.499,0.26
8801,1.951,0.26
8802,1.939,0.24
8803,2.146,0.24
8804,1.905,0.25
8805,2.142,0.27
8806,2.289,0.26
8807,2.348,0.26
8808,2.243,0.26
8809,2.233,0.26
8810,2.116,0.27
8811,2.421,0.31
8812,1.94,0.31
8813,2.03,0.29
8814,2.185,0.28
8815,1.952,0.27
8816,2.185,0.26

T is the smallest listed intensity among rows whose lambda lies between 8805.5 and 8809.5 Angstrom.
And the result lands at 2.233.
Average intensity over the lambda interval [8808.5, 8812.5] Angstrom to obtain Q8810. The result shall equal 2.18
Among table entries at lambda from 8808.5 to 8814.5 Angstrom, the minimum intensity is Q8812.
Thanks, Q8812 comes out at 1.94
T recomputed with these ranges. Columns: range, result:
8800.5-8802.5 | 1.939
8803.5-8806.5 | 1.905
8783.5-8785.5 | 2.109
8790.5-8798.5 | 1.151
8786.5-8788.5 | 1.83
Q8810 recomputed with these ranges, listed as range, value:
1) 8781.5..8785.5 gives 1.99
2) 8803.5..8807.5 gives 2.17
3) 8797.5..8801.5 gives 2.14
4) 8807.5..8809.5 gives 2.24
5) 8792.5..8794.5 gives 1.4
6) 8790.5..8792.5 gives 2.06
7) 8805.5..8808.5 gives 2.29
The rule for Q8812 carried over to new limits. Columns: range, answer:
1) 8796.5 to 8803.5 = 1.777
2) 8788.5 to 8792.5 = 1.882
